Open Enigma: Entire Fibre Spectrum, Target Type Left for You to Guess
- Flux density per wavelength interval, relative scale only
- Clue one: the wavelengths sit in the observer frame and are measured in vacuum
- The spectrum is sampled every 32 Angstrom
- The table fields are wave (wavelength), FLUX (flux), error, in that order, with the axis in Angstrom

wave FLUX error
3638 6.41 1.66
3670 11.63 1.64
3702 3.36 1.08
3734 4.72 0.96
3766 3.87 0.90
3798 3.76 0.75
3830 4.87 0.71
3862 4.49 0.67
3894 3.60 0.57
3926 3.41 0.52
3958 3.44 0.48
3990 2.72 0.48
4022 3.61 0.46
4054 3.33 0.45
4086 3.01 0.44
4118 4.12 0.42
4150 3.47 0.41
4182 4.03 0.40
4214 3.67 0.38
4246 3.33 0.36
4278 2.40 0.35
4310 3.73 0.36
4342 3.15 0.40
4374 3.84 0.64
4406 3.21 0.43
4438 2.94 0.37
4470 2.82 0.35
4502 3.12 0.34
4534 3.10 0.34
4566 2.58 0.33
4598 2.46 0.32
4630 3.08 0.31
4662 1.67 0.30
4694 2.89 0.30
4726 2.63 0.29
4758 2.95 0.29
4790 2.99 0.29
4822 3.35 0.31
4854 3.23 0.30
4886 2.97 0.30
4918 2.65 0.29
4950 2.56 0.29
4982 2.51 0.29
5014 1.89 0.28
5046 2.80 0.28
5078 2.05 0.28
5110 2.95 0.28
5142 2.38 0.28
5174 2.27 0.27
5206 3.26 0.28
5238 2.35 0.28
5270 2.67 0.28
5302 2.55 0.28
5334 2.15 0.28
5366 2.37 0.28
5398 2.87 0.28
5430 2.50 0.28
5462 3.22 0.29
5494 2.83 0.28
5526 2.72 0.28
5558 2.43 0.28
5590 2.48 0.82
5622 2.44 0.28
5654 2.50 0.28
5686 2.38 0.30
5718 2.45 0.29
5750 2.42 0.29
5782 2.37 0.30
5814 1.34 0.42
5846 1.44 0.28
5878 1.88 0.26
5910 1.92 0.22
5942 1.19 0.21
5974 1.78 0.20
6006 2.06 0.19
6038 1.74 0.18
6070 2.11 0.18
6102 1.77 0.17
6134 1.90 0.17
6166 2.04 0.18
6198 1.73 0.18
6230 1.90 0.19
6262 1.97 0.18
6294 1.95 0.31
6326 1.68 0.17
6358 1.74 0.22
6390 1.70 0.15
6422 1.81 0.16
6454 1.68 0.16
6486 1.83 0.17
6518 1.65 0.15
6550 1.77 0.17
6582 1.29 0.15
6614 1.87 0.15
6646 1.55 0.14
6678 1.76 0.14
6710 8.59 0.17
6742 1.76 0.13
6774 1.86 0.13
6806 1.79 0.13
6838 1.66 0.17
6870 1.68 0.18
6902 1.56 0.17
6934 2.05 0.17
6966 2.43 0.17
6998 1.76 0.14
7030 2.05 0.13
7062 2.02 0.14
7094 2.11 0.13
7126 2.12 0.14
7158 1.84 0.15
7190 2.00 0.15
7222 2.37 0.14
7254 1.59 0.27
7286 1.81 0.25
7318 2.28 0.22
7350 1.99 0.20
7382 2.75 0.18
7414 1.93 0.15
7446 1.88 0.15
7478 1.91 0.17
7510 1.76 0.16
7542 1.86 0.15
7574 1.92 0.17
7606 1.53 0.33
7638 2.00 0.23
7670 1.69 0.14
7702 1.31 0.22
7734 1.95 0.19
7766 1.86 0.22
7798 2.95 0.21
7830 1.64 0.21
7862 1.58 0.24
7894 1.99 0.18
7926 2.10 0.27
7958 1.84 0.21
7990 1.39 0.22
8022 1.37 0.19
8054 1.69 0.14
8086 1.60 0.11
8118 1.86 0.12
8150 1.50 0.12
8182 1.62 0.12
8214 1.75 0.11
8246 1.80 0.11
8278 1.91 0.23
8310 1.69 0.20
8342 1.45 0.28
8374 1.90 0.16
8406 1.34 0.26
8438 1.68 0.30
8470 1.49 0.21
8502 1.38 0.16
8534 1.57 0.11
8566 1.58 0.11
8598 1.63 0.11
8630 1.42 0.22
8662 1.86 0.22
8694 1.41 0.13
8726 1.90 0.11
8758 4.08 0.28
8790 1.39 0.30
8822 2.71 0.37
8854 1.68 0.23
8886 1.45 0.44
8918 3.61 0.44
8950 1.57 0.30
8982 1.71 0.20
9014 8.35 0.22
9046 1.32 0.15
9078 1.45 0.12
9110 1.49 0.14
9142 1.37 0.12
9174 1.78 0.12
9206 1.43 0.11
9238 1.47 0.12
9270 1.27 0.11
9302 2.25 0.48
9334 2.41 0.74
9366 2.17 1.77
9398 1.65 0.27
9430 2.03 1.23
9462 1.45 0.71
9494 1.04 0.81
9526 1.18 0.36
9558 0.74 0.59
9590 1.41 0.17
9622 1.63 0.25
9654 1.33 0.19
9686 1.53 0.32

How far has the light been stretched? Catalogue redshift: 0.798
